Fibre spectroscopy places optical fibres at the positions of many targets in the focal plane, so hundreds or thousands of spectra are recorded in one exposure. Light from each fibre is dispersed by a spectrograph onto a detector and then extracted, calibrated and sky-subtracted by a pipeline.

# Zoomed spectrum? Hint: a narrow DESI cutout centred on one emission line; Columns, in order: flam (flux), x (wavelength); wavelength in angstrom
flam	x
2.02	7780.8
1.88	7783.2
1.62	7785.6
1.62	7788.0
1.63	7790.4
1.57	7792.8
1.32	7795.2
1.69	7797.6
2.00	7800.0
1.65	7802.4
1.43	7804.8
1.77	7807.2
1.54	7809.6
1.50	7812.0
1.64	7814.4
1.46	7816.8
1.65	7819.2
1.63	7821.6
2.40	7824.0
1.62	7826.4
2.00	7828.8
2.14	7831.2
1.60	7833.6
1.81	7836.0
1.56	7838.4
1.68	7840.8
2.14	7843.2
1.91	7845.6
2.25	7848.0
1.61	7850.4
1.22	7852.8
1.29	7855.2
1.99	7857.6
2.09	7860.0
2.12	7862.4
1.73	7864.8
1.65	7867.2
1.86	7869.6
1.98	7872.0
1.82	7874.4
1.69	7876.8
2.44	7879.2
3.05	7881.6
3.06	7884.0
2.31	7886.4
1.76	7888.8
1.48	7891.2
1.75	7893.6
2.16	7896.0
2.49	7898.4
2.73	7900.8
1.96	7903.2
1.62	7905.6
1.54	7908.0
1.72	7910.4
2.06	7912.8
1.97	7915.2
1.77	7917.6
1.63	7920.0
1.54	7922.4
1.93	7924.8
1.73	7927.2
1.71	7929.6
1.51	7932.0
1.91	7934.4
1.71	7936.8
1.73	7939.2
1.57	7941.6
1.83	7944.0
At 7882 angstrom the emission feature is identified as [S II] 6716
